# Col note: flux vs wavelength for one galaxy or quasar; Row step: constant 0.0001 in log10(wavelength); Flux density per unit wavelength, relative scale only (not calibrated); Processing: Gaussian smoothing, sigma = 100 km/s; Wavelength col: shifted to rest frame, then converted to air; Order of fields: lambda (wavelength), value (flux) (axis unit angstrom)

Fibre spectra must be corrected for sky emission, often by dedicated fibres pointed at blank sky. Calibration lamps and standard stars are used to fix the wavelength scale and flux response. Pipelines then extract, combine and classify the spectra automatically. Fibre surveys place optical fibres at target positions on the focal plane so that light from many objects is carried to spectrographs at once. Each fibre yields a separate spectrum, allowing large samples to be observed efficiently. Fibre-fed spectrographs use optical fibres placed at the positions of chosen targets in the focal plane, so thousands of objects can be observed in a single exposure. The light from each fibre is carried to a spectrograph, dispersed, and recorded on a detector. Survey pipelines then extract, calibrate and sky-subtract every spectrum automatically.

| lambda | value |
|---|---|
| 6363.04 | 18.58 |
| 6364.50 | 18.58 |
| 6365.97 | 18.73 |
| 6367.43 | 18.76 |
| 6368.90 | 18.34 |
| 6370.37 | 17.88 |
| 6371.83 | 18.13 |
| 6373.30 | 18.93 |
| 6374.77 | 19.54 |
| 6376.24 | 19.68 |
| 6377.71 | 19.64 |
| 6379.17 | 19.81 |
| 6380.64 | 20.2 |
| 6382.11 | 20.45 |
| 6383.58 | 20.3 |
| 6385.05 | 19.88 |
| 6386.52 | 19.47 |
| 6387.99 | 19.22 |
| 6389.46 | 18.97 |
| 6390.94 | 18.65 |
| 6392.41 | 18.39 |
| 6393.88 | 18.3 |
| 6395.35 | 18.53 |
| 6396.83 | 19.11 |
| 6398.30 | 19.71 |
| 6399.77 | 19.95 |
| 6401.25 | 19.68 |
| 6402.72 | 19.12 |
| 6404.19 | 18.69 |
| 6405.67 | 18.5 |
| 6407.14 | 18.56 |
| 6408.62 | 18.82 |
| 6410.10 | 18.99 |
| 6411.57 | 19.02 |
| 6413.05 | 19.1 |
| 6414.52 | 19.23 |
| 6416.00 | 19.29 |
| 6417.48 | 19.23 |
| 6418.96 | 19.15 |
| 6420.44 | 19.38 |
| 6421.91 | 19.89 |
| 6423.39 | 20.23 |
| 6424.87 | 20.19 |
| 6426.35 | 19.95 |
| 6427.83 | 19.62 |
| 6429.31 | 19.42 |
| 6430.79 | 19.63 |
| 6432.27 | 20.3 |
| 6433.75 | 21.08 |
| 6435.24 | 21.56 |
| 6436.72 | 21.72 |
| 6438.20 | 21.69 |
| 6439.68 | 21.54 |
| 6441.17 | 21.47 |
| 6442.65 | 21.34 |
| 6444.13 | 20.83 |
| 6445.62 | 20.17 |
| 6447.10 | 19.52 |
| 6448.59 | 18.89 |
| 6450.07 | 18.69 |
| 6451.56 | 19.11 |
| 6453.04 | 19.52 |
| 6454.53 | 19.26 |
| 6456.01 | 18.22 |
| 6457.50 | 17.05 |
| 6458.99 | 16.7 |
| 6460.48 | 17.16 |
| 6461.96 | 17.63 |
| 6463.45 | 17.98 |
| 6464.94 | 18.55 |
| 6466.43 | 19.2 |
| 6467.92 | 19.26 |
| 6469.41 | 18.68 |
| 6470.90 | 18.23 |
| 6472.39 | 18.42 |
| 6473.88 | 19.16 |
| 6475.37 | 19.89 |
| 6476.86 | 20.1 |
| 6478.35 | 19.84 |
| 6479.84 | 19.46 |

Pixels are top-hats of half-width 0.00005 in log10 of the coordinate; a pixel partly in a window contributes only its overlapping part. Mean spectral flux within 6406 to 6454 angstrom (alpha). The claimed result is 19.9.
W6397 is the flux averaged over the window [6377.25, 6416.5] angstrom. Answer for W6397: 19.2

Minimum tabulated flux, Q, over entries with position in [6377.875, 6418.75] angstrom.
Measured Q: 18.3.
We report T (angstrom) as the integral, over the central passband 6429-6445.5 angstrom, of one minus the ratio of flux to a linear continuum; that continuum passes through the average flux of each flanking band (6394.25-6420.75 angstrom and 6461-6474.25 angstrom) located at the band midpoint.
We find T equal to -1.9 angstrom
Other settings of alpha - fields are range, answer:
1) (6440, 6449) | 20.5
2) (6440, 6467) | 19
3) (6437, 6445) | 21.4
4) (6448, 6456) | 19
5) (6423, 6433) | 19.9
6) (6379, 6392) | 19.6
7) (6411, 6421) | 19.2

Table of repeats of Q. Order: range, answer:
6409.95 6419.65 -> 18.99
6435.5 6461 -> 16.7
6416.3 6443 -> 19.15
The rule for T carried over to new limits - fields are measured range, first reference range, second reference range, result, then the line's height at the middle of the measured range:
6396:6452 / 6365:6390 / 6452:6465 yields -3.8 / 18.6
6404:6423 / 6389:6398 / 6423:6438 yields 0.5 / 19.6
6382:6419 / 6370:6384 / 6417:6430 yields 0.8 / 19.6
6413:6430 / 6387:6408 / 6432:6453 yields 0.2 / 19.8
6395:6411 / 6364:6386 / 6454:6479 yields 0.0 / 19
